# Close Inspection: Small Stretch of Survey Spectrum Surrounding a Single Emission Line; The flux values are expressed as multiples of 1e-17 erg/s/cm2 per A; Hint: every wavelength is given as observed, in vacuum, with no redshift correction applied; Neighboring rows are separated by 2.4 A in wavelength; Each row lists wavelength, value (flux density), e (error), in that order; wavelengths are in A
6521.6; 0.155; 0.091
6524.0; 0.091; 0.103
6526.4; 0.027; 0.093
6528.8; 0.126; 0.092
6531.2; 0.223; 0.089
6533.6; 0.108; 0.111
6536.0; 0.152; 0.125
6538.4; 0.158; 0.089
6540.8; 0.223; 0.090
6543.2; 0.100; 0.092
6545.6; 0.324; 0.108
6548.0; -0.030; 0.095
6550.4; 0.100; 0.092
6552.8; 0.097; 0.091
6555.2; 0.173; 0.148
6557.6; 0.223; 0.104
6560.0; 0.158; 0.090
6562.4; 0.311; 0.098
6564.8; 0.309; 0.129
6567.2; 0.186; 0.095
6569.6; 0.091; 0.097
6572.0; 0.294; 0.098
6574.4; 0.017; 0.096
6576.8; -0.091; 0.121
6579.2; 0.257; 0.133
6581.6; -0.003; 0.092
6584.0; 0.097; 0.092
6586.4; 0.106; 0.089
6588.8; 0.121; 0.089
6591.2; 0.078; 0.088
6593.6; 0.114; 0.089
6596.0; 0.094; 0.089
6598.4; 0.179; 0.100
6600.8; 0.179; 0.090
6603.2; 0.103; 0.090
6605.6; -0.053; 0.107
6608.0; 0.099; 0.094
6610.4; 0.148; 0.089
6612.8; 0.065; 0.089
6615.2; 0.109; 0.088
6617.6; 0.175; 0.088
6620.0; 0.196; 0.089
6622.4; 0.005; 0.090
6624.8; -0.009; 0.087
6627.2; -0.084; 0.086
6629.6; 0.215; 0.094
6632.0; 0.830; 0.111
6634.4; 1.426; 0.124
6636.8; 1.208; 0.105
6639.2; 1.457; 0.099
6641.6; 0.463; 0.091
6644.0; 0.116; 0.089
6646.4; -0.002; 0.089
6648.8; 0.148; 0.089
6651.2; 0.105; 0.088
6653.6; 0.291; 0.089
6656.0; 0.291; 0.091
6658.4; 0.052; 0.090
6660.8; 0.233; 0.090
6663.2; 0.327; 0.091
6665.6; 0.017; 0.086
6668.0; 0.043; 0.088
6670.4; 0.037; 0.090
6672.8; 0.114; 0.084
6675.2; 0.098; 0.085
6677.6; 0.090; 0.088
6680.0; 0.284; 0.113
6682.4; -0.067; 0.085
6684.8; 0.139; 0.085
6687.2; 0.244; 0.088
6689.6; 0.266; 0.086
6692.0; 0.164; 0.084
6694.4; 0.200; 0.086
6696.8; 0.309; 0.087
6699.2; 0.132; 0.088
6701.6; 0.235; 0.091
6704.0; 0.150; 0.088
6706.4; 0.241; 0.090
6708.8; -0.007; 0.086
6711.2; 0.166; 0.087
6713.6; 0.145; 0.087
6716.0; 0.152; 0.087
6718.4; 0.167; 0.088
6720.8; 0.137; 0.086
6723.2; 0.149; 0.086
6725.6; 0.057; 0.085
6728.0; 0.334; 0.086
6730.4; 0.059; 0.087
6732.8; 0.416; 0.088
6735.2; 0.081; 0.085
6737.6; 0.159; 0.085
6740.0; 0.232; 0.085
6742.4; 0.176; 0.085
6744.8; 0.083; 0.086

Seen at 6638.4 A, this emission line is [O II] 3727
